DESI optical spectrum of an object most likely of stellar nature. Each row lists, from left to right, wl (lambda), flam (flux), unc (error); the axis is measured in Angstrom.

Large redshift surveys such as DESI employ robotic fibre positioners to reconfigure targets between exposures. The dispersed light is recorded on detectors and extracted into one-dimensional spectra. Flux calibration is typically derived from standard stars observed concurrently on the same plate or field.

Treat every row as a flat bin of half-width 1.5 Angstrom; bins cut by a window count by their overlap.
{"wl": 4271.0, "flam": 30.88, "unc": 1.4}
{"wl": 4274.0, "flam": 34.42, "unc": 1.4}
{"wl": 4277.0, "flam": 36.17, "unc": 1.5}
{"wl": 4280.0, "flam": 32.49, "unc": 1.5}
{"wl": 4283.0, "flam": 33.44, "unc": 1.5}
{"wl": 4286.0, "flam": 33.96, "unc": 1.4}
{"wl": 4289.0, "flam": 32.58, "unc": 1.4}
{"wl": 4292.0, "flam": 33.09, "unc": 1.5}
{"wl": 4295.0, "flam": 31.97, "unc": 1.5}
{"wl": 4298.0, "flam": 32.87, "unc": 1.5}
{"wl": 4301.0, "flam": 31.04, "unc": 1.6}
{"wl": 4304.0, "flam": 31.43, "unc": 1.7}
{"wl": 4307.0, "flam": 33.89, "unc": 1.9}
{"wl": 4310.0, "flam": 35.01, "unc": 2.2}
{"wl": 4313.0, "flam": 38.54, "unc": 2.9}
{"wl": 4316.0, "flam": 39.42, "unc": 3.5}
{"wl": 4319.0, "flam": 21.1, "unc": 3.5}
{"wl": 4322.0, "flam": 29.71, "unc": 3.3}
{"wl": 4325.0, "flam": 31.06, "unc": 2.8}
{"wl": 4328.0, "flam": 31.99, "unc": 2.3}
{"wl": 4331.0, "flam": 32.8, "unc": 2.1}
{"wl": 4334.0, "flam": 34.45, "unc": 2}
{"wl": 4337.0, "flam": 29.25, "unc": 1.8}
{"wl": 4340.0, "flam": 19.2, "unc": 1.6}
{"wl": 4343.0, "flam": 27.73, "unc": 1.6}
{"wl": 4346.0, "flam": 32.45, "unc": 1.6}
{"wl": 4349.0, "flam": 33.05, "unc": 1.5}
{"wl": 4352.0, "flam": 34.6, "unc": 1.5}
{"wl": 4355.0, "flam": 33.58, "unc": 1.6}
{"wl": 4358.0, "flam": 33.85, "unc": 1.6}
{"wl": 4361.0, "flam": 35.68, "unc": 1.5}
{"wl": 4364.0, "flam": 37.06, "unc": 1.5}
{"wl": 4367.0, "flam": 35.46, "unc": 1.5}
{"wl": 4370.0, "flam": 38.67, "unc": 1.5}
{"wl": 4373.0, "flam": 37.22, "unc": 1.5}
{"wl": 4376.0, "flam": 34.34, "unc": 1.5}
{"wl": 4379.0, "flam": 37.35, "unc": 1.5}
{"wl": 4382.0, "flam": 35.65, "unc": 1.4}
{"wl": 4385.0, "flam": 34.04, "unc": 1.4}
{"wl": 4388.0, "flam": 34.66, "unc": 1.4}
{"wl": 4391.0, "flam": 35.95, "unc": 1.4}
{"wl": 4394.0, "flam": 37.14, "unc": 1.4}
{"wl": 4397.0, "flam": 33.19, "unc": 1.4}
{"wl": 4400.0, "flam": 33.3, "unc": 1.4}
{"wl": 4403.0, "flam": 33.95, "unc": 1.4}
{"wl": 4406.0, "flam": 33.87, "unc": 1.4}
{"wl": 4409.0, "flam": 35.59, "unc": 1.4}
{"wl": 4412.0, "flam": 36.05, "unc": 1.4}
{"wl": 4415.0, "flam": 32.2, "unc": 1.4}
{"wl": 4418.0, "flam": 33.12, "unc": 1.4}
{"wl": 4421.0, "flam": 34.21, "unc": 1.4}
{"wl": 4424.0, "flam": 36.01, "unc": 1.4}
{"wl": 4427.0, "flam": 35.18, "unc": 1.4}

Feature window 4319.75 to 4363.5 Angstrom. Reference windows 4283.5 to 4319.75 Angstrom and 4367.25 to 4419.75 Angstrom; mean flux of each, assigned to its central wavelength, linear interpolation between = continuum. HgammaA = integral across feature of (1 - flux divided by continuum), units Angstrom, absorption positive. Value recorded 3.4 Angstrom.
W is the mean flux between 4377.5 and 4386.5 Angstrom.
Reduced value 35.7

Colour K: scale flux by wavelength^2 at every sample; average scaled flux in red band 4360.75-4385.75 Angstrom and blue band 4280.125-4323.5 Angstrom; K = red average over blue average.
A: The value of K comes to 1.15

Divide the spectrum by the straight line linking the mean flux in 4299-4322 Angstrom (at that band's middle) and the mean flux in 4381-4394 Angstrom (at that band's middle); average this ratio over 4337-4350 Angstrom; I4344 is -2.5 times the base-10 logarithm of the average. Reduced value 0.203 mag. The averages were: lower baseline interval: 32.7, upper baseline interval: 35.3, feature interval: 28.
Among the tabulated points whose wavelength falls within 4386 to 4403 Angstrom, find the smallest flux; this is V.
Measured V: 33.19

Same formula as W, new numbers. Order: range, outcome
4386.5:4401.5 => 34.8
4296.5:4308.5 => 32.3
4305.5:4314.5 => 35.8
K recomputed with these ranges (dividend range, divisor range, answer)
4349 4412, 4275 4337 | 1.11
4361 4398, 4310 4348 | 1.19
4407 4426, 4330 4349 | 1.21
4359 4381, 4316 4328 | 1.27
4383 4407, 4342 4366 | 1.05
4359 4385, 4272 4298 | 1.13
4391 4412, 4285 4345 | 1.15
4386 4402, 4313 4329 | 1.15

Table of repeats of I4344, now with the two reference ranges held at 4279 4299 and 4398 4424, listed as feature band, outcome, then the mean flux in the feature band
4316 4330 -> 0.12 mag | 29.8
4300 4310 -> 0.02 mag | 32.6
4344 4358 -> 0.01 mag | 33.3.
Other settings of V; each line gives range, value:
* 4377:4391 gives 34.04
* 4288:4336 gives 21.1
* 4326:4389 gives 19.2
